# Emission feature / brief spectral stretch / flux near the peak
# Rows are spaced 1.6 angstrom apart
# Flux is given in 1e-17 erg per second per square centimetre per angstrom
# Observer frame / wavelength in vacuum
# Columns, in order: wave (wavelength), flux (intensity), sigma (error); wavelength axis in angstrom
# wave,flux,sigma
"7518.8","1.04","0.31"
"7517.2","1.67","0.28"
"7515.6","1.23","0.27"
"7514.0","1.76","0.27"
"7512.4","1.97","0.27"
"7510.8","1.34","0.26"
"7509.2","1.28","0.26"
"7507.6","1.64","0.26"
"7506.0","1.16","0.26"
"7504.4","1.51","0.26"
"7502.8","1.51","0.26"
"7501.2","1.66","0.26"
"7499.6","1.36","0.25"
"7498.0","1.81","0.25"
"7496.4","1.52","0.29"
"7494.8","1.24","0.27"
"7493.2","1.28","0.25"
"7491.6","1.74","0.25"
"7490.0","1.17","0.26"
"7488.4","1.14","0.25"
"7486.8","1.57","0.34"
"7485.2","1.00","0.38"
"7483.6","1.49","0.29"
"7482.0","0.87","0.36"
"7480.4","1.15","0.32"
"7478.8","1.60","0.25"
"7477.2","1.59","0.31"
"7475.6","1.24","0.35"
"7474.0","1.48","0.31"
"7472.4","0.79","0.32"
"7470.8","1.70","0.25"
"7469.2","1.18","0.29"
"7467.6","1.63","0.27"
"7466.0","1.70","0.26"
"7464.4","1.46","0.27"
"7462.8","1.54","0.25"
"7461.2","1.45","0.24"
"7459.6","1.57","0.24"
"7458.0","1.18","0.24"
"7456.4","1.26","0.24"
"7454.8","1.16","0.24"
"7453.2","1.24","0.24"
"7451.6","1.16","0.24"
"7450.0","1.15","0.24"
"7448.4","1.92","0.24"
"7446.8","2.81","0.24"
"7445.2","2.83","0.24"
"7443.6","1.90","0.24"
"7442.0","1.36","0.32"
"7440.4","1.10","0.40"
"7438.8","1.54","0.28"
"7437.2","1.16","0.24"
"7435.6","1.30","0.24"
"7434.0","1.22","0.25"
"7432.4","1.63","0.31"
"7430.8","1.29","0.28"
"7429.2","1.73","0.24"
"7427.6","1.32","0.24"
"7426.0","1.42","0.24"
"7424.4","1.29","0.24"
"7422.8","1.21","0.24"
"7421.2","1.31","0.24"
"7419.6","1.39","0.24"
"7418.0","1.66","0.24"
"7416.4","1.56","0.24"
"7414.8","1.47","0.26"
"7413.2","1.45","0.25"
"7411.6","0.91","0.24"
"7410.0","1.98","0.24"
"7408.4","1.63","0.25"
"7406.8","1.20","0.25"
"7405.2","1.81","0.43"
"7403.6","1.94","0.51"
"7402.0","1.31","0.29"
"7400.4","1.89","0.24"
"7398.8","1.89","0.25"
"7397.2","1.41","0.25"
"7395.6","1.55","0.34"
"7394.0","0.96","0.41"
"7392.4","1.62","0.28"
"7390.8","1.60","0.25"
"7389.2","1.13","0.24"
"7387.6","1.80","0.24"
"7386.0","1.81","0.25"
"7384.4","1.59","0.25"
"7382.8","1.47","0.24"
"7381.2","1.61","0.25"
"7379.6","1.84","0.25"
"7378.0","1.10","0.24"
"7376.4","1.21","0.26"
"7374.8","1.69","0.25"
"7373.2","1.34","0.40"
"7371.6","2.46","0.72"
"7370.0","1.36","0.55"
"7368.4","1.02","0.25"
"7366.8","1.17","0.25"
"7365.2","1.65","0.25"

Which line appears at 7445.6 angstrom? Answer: H-beta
